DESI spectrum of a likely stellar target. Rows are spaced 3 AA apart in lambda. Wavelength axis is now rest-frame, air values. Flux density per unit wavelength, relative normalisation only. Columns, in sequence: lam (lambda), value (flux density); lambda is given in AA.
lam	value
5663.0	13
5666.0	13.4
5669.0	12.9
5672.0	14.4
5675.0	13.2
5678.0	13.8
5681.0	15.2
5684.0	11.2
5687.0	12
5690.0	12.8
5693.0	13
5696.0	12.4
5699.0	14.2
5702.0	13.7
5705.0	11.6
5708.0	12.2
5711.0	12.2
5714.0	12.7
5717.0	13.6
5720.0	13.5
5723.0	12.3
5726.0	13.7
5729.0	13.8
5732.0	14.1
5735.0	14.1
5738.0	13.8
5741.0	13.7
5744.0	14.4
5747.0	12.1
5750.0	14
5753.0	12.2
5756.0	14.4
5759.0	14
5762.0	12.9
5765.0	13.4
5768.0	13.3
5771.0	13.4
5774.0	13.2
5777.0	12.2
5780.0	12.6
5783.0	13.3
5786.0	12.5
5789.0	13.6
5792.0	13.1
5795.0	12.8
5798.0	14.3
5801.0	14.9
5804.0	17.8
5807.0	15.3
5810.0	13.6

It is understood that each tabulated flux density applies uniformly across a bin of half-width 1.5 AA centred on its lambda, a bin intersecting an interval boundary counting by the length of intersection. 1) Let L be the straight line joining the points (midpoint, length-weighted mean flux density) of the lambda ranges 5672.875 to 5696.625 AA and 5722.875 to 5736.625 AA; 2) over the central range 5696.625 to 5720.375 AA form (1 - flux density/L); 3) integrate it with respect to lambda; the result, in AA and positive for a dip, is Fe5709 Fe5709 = 0.84 AA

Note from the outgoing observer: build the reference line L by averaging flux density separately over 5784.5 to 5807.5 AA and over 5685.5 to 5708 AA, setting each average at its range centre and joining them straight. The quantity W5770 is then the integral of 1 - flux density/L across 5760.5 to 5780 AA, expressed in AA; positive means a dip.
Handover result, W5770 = 1.2 AA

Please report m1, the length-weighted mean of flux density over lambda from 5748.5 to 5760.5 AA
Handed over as 13.7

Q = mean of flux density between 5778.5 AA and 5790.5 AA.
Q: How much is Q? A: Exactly 13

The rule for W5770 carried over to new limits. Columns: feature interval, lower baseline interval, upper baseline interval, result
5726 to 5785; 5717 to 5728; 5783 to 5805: 0.77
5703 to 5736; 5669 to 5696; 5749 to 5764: 0.61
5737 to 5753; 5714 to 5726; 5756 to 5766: -0.06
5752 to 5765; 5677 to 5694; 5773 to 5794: -0.49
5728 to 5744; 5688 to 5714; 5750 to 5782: -1.18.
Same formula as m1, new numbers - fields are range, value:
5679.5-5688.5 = 12.8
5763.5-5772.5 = 13.4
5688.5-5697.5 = 12.7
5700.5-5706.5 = 12.6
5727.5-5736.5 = 14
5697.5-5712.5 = 12.8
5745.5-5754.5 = 12.8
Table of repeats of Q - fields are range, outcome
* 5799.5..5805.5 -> 16.4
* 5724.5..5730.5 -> 13.8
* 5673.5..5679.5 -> 13.5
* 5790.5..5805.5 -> 14.6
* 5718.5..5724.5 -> 12.9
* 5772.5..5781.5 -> 12.7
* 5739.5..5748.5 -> 13.4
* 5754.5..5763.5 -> 13.8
